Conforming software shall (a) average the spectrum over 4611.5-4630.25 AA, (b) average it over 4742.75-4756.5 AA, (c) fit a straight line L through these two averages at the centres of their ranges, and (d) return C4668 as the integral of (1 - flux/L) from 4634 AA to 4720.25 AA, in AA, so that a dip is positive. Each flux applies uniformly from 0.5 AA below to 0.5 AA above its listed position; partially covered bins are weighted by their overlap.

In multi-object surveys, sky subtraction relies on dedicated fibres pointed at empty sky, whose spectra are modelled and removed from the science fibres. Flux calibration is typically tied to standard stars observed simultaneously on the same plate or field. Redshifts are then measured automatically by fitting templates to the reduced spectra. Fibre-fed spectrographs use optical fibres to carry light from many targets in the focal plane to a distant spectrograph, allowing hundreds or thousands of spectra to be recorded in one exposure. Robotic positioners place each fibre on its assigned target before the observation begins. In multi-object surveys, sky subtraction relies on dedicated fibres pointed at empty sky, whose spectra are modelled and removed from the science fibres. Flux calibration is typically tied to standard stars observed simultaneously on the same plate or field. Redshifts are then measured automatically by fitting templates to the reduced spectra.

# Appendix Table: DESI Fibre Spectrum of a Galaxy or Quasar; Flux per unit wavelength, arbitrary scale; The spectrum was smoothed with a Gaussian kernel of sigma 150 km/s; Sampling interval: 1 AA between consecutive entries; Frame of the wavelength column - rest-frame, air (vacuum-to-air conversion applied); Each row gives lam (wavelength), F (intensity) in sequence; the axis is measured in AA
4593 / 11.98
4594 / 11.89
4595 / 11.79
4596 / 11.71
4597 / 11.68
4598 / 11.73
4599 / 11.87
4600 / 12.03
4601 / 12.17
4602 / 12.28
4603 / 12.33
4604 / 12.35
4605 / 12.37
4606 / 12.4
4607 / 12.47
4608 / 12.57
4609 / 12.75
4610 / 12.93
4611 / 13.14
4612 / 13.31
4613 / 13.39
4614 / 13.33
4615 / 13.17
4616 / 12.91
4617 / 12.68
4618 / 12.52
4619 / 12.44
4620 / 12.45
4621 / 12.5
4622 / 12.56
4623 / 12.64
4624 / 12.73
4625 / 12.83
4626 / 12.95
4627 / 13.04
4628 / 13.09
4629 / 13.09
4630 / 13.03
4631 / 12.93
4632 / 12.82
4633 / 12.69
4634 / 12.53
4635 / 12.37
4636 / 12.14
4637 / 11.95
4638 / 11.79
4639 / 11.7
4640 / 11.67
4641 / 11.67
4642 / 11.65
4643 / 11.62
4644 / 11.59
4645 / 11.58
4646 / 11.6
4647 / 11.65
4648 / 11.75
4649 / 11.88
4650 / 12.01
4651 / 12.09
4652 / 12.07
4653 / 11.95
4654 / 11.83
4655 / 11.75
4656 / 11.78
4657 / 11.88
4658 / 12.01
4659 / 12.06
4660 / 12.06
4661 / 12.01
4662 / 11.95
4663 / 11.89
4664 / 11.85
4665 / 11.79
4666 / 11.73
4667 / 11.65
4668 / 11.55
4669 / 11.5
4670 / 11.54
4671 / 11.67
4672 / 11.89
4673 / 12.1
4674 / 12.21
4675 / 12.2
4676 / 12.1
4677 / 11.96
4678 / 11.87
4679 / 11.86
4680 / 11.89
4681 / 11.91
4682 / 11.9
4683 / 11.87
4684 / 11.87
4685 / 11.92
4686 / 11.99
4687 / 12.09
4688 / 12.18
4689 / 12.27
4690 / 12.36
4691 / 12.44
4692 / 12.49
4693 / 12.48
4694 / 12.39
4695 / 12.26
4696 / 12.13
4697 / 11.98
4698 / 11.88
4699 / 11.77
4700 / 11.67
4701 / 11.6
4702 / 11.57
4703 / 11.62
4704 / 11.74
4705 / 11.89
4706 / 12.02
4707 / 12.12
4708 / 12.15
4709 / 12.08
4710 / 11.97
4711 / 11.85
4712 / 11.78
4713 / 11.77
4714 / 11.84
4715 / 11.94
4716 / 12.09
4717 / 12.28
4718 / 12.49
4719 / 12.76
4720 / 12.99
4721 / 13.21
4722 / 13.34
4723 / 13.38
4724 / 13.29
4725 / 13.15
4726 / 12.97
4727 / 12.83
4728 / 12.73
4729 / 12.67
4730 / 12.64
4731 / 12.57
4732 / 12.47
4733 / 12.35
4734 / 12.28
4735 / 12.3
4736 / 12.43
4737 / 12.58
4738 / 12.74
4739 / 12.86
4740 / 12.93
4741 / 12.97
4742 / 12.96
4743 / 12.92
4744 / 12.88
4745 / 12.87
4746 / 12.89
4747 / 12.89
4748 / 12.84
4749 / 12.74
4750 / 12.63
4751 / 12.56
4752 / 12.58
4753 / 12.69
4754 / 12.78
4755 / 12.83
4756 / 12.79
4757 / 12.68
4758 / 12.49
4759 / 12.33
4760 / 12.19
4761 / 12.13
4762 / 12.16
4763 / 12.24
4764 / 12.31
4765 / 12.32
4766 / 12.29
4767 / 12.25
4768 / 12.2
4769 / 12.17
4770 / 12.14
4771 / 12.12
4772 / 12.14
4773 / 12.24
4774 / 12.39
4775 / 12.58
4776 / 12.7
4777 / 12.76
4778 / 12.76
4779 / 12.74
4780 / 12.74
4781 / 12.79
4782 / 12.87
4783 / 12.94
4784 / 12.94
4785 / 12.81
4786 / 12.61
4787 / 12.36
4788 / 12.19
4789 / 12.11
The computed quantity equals 5.9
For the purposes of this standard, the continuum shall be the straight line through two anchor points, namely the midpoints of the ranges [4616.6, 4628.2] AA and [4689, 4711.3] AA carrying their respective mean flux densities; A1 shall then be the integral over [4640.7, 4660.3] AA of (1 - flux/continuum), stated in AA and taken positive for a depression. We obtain 1.0 AA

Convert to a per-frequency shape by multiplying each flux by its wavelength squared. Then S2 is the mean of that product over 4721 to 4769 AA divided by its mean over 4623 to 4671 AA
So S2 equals 1.09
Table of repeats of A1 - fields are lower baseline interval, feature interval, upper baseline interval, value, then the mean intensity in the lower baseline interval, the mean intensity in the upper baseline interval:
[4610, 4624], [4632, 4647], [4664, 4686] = 0.7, 12.8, 11.9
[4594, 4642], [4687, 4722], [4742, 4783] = 1.1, 12.5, 12.6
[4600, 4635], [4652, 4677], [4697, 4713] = 0.8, 12.7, 11.8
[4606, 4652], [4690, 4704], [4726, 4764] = 0.6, 12.4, 12.6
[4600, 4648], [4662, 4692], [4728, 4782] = 1.3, 12.5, 12.6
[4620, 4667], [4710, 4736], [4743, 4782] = -0.3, 12.1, 12.5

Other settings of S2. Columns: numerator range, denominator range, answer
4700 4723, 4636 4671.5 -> 1.06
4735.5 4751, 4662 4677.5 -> 1.11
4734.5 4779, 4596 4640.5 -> 1.06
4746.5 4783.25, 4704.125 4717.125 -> 1.07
